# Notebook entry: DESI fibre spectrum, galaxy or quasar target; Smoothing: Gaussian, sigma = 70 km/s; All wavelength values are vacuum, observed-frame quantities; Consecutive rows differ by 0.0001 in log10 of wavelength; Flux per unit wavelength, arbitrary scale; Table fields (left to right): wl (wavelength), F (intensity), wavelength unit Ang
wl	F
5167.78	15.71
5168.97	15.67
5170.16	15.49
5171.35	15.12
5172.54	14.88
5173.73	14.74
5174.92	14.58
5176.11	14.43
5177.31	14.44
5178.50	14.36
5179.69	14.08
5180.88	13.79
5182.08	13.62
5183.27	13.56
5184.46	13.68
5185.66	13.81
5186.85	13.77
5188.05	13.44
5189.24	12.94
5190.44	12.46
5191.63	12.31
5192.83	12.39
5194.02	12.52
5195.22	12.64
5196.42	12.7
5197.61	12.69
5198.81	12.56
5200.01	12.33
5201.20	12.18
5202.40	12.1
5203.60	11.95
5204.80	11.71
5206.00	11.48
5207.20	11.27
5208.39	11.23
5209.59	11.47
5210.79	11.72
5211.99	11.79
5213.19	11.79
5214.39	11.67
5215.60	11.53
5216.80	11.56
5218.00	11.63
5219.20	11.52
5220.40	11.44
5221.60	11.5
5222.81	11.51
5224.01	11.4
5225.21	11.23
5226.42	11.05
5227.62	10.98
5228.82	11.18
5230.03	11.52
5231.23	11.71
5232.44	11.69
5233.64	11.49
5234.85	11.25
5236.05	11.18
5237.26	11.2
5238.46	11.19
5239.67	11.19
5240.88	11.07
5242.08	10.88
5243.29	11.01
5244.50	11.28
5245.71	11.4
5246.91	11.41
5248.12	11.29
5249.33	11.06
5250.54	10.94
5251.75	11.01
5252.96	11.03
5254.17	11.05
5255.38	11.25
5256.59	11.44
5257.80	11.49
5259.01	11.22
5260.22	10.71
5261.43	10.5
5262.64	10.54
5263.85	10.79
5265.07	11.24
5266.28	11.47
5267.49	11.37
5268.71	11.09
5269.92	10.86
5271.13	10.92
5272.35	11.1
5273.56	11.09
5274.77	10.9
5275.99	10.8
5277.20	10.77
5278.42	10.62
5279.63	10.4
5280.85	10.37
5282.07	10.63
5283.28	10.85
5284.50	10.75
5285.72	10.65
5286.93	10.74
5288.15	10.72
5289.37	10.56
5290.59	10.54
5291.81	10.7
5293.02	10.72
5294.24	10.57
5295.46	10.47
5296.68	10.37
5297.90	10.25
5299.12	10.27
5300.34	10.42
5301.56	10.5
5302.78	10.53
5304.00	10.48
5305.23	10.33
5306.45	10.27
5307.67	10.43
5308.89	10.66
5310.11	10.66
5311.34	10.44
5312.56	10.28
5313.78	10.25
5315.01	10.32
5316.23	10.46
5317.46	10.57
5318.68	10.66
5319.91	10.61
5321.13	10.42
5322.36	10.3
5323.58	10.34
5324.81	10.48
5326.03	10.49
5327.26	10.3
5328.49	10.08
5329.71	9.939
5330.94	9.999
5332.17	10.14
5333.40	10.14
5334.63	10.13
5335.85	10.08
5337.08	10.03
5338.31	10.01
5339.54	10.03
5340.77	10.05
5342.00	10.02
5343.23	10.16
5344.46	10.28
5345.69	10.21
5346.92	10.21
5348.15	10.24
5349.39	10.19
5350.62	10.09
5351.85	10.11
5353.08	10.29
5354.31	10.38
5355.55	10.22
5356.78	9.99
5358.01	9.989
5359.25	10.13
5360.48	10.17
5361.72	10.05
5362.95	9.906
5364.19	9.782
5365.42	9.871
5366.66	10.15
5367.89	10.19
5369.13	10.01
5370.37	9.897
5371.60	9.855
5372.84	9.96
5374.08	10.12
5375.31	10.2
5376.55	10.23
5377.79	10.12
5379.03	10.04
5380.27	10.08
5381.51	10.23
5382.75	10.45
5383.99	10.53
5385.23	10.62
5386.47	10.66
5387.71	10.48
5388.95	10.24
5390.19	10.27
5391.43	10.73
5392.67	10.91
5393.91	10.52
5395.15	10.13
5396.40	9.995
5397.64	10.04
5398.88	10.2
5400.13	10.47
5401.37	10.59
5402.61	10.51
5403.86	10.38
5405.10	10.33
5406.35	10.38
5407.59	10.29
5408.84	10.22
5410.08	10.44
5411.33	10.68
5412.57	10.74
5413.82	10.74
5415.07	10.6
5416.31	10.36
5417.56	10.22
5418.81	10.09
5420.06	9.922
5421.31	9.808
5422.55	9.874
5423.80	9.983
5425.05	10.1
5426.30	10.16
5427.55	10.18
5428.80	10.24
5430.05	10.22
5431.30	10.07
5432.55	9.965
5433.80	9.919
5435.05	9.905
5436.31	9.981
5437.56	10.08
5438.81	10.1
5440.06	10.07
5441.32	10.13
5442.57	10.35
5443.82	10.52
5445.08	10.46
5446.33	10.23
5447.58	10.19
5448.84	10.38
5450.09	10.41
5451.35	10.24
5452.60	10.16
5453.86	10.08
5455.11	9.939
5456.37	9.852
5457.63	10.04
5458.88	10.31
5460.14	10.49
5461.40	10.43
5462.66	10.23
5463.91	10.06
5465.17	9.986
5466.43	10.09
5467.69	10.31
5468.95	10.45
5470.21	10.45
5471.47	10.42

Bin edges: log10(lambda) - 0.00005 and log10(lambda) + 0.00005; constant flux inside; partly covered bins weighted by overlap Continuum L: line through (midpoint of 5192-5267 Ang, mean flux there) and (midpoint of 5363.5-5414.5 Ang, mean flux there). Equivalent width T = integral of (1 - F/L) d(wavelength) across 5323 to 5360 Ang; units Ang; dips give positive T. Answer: 1.7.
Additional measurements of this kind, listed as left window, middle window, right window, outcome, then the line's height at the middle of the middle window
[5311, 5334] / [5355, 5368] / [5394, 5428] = 0.3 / 10.3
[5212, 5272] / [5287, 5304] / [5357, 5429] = 0.6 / 10.9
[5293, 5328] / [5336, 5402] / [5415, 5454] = 0.7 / 10.3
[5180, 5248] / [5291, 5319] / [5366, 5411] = 1.5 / 11.1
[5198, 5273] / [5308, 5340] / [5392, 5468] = 1.6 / 10.8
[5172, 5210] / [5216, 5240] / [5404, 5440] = 2.3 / 12.6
